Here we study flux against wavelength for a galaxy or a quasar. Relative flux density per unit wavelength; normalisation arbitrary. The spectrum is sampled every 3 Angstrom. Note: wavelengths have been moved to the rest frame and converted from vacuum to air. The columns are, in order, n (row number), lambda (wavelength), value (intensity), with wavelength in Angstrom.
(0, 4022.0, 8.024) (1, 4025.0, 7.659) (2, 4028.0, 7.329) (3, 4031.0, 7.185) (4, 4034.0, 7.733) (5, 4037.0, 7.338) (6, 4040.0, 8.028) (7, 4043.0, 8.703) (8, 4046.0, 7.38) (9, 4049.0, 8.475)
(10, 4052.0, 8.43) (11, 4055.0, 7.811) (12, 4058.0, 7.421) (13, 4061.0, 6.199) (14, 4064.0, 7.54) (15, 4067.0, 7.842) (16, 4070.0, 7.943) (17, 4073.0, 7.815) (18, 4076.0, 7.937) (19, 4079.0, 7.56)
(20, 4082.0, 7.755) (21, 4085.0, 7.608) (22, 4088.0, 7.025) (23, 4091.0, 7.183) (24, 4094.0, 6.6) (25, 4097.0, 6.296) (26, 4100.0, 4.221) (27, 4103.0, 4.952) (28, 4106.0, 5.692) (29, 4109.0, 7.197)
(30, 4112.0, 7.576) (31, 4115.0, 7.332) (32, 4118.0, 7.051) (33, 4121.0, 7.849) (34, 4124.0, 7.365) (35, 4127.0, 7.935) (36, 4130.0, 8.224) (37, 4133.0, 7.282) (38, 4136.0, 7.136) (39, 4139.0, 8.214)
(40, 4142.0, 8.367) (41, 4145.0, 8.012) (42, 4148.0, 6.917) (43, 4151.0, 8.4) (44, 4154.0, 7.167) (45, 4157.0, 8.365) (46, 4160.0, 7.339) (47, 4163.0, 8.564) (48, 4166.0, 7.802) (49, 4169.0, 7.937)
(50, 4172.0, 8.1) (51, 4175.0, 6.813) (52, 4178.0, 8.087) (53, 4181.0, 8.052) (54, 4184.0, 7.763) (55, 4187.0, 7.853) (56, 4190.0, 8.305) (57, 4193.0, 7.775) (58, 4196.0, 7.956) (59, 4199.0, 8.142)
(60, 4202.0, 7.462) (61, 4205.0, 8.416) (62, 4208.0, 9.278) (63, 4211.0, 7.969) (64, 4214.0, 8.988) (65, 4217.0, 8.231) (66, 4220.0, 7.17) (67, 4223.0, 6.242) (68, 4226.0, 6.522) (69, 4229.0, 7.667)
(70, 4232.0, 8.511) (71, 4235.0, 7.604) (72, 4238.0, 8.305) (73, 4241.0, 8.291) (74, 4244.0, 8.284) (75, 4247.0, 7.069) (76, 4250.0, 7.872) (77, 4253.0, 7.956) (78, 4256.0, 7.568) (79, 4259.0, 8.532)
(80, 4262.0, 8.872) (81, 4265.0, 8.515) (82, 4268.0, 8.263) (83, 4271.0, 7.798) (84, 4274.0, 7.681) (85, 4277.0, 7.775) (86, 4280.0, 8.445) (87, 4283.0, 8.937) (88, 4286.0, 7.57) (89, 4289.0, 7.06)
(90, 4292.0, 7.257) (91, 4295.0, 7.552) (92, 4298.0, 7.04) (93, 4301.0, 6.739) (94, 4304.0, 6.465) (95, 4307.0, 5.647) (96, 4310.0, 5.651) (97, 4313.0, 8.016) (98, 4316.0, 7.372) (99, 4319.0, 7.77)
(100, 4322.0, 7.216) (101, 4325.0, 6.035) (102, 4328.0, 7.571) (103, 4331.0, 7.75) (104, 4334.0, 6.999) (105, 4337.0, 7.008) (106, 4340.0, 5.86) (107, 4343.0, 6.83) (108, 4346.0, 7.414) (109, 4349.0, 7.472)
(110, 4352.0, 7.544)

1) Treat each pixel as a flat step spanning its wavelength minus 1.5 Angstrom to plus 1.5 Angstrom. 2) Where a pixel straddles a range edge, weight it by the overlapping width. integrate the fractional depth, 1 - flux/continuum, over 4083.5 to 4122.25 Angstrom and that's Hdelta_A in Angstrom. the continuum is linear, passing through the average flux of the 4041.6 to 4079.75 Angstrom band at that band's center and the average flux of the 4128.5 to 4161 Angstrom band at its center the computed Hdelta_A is 5.6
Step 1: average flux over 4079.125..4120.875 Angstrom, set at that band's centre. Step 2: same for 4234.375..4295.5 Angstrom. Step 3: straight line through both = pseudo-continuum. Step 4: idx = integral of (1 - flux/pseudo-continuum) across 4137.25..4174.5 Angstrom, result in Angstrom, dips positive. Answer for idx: -3.9 Angstrom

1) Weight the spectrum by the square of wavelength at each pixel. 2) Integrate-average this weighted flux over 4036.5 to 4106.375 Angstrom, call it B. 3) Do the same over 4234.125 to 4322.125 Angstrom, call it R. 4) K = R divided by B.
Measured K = 1.2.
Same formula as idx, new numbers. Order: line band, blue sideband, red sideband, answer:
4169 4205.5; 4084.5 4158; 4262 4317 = -2.9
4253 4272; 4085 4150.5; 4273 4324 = -2.6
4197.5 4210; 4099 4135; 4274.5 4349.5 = -2.3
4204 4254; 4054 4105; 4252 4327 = -3.6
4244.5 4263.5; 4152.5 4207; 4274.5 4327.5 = -1.3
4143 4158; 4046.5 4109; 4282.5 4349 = -1.4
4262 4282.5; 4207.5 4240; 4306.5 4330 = -2.2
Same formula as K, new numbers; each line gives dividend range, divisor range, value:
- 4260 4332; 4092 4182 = 1.09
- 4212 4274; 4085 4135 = 1.22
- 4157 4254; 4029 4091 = 1.10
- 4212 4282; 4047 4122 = 1.20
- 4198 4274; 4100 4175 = 1.12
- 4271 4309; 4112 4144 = 1.03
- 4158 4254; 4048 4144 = 1.14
